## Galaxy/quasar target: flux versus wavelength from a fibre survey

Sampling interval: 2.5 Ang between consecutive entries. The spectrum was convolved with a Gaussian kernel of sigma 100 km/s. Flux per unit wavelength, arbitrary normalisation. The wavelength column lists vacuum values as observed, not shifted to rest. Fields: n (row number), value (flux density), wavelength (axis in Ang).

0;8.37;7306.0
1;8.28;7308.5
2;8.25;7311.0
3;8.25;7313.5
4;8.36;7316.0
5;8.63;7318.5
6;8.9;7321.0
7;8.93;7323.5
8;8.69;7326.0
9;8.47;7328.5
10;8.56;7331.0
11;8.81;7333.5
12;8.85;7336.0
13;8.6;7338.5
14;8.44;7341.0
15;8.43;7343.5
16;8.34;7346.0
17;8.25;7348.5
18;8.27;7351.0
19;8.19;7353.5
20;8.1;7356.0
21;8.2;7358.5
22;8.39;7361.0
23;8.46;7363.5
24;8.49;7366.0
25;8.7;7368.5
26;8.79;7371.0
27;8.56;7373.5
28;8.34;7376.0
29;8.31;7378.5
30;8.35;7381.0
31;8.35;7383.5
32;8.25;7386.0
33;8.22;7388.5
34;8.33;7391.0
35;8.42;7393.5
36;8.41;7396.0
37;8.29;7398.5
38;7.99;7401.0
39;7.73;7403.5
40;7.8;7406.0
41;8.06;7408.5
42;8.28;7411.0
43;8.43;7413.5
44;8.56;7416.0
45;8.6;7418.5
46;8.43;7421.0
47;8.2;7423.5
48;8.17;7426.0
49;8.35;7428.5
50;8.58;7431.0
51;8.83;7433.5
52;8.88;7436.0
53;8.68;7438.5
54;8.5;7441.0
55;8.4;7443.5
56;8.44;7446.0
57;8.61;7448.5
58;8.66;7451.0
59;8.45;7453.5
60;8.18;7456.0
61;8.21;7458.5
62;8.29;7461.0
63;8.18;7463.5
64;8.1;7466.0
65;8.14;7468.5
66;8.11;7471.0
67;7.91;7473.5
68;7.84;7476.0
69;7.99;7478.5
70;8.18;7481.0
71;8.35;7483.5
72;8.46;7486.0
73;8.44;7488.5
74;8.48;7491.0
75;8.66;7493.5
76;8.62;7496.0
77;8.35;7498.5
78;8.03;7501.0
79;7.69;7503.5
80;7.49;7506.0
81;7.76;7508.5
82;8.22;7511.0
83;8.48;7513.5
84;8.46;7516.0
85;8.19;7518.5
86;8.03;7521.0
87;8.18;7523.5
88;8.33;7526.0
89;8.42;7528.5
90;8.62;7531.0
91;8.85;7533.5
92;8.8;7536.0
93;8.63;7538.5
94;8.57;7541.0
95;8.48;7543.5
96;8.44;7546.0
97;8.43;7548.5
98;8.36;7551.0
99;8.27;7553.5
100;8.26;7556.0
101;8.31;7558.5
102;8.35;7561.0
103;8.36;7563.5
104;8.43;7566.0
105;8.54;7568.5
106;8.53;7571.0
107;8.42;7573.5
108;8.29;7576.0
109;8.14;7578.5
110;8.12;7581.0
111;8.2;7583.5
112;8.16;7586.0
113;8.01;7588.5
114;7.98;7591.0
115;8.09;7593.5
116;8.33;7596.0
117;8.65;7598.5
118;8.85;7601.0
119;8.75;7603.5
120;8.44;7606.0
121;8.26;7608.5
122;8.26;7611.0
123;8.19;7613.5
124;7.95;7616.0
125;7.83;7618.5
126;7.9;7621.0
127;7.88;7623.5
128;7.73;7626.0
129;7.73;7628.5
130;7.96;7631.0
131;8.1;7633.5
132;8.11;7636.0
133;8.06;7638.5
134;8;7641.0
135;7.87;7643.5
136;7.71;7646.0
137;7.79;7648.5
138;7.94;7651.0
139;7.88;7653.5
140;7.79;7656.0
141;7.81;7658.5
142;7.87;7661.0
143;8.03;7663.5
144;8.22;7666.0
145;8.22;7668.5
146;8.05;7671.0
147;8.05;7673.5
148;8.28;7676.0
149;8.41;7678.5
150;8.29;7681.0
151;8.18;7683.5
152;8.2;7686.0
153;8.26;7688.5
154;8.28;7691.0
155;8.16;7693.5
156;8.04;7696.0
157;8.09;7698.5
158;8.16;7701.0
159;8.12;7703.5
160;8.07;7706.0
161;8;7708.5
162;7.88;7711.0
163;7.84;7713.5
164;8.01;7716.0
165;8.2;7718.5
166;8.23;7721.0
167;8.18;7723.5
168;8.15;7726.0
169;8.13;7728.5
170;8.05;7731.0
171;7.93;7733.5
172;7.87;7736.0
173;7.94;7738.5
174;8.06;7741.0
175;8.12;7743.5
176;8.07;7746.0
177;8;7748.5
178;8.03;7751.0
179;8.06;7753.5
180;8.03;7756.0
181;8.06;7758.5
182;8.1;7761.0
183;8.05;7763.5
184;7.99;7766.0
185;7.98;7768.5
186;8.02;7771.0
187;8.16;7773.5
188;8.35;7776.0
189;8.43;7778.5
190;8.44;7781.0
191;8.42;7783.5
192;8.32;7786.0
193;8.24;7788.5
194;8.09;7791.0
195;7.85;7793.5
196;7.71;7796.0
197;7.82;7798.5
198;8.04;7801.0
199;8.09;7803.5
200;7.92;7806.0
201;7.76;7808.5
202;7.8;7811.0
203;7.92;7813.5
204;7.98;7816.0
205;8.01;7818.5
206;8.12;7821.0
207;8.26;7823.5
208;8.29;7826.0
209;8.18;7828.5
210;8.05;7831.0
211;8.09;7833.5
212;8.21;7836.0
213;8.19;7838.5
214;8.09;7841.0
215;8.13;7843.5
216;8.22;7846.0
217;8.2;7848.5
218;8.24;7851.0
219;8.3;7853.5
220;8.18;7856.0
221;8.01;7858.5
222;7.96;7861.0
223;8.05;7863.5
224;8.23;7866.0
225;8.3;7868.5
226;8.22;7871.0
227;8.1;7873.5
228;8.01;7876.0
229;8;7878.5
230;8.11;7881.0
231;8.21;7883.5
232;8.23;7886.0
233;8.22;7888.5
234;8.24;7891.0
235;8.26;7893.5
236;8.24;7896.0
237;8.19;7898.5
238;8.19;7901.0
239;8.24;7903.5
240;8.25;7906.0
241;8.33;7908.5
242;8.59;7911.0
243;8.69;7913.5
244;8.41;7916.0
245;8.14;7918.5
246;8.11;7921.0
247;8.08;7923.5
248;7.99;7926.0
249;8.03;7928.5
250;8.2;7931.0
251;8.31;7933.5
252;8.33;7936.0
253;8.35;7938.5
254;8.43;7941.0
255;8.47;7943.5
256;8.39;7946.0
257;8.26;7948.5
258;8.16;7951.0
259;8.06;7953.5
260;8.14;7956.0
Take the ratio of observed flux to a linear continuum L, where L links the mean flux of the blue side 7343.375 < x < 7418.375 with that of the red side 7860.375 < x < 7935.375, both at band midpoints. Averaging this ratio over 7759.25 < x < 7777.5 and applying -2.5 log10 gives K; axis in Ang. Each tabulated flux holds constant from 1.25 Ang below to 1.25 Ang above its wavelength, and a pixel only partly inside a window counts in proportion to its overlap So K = 0.02 mag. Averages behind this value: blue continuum 8.31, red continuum 8.21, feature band 8.1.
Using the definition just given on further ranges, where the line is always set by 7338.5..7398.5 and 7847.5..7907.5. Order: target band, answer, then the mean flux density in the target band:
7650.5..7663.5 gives 0.053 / 7.87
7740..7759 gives 0.023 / 8.05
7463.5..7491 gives 0.022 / 8.17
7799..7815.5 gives 0.038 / 7.92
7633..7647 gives 0.040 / 7.97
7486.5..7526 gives 0.014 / 8.21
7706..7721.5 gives 0.029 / 8.02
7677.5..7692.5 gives -0.002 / 8.27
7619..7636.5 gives 0.050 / 7.9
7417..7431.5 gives -0.004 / 8.38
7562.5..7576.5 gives -0.018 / 8.44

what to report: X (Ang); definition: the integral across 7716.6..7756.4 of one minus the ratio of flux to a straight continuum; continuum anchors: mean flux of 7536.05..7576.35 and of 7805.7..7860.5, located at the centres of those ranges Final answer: 0.7 Ang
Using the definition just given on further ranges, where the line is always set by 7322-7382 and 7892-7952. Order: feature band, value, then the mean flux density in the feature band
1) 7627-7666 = 2.1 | 7.92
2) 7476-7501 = 0.3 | 8.35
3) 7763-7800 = 0.9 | 8.13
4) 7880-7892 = 0.1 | 8.2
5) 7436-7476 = 0.6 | 8.33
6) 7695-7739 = 1.6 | 8.05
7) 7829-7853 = 0.4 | 8.16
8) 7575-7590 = 0.4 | 8.15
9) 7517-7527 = 0.3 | 8.19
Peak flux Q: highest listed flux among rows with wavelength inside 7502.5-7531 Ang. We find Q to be 8.62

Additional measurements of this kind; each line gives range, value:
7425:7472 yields 8.88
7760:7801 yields 8.44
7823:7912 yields 8.59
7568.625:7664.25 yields 8.85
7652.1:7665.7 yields 8.03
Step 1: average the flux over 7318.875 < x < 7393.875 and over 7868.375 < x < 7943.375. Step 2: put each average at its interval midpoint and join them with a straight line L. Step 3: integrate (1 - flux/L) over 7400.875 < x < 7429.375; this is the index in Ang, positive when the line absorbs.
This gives 0.7 Ang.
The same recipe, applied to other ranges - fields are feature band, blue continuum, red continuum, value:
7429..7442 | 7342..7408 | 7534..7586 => -0.5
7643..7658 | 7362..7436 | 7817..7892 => 0.8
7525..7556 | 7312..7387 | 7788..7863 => -0.7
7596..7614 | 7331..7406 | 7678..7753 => -0.7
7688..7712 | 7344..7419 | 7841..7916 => 0.4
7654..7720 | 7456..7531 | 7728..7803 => 0.2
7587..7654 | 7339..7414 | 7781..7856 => 0.9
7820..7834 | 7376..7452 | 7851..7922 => 0.1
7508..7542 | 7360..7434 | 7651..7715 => -0.7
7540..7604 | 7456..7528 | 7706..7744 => -1.7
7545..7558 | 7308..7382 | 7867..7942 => 0.1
